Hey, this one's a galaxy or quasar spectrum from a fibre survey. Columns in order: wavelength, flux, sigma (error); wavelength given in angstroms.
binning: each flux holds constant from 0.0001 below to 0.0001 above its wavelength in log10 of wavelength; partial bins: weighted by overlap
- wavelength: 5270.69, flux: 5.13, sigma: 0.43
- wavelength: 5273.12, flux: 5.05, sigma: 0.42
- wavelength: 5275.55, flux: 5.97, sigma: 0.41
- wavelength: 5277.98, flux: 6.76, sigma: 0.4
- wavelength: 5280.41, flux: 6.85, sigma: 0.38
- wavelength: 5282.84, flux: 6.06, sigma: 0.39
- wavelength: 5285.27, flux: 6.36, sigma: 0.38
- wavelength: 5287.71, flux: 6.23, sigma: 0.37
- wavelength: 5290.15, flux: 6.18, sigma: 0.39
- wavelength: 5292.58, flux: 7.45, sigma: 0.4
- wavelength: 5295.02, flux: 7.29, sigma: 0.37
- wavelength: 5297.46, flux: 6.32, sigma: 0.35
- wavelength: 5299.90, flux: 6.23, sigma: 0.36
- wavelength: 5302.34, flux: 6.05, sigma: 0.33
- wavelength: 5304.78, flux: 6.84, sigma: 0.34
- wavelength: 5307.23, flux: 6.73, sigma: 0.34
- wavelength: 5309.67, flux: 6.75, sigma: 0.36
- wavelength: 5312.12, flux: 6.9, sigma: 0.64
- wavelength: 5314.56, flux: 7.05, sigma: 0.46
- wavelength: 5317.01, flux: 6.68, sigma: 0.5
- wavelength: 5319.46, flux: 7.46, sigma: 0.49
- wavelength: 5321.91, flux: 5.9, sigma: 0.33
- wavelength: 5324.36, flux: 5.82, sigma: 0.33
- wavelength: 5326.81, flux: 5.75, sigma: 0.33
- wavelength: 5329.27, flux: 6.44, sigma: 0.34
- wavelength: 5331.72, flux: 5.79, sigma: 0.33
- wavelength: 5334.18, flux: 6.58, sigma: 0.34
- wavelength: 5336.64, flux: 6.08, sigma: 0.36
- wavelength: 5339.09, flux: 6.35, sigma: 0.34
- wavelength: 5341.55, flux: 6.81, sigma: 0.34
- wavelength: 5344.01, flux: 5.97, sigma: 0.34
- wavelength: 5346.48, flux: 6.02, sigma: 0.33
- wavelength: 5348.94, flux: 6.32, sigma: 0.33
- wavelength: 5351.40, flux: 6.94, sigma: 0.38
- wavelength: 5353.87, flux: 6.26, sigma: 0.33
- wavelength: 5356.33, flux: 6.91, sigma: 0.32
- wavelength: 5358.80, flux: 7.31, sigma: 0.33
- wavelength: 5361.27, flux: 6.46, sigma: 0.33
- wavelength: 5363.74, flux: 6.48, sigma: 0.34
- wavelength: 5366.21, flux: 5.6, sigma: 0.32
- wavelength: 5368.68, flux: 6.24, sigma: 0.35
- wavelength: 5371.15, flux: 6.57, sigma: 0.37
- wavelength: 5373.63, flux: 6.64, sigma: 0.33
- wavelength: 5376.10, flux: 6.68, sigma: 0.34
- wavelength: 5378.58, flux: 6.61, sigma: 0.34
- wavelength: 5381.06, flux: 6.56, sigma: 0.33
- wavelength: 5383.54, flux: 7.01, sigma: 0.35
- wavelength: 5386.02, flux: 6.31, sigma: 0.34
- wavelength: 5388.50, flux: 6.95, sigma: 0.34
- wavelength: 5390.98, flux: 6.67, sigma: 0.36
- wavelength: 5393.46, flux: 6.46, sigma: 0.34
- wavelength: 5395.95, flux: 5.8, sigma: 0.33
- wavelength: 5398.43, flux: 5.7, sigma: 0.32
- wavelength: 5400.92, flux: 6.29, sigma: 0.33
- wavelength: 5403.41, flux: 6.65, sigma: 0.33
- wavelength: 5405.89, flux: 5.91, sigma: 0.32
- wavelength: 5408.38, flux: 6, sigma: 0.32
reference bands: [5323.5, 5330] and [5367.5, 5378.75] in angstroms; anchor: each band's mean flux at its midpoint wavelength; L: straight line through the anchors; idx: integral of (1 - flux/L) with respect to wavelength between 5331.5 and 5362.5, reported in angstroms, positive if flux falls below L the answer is -1.21 angstroms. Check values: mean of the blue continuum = 5.98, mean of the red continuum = 6.54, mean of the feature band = 6.47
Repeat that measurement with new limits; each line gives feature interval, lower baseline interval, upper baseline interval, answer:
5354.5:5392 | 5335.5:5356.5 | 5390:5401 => -2.0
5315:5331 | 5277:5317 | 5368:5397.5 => 0.6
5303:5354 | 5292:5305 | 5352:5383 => 1.2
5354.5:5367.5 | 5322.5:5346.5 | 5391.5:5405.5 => -0.8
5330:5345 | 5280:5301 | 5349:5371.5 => 0.6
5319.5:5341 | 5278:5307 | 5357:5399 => 1.1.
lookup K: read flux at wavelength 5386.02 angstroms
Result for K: 6.31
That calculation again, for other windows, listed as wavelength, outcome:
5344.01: 5.97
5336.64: 6.08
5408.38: 6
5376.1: 6.68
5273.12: 5.05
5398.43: 5.7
